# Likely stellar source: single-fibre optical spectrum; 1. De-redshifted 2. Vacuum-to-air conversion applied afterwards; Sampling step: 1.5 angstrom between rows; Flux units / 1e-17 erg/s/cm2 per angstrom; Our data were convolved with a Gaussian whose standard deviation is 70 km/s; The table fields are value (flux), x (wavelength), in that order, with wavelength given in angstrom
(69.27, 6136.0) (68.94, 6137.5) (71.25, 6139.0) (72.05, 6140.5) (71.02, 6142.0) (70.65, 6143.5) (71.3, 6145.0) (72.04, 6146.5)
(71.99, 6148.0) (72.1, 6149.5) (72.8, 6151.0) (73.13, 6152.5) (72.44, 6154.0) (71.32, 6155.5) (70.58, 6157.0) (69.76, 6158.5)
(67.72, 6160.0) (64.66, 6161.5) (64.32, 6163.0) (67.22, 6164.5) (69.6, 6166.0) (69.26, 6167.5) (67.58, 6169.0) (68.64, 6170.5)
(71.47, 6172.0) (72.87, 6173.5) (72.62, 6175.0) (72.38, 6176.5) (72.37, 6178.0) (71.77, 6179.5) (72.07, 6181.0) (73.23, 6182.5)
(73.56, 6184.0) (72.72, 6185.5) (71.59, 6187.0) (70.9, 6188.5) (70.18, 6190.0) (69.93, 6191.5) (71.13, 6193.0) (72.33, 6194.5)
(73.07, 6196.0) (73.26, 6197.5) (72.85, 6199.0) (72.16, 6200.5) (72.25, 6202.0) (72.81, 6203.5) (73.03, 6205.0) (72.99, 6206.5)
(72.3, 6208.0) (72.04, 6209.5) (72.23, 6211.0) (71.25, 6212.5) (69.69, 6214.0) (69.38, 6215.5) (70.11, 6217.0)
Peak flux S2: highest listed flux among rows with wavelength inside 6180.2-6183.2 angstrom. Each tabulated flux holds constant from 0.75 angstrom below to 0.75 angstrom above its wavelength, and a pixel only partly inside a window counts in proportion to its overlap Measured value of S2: 73.23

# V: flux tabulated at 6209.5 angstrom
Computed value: 72.04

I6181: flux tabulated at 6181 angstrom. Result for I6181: 72.07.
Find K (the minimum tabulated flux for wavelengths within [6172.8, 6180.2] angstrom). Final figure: 71.77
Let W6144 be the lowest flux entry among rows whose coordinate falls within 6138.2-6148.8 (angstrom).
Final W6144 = 70.65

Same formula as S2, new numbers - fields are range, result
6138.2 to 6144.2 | 72.05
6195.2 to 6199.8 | 73.26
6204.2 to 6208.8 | 73.03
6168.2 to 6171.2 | 68.64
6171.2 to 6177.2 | 72.87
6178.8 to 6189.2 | 73.56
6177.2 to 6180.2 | 72.37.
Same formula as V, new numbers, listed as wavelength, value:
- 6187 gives 71.59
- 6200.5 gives 72.16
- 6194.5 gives 72.33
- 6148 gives 71.99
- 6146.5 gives 72.04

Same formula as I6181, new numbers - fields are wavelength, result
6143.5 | 70.65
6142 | 71.02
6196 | 73.07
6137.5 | 68.94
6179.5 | 71.77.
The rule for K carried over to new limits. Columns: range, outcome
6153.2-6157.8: 70.58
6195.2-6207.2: 72.16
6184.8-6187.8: 71.59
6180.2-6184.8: 72.07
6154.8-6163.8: 64.32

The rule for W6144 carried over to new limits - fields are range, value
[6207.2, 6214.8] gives 69.69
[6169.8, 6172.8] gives 68.64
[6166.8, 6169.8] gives 67.58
